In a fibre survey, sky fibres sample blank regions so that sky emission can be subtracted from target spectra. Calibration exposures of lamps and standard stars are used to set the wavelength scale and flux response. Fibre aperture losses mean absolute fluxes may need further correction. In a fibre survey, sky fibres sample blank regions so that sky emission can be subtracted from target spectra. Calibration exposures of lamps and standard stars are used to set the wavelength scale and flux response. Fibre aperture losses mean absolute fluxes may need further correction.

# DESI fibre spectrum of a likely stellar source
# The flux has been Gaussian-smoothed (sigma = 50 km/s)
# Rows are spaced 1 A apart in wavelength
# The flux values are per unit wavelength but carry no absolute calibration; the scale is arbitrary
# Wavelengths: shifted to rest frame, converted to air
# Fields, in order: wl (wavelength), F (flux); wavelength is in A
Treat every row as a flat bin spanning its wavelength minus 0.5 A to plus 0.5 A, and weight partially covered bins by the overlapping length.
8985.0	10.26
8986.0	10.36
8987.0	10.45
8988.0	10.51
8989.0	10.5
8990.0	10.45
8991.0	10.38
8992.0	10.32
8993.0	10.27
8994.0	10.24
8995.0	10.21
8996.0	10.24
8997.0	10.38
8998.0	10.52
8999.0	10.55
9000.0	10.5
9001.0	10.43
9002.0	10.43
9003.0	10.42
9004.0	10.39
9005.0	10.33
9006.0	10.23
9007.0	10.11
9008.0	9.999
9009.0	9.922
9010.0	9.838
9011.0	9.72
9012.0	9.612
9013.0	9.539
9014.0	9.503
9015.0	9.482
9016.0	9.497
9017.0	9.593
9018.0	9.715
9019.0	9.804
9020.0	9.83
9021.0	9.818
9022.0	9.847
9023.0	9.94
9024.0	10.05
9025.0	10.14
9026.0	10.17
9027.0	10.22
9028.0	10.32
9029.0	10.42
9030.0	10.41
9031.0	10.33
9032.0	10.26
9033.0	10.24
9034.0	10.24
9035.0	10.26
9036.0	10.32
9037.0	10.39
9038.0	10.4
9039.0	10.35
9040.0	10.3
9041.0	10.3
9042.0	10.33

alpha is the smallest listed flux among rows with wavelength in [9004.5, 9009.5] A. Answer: 9.922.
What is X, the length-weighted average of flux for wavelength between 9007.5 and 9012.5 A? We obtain 9.82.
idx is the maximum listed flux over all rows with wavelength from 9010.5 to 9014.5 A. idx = 9.72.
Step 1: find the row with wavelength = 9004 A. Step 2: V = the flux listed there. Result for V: 10.39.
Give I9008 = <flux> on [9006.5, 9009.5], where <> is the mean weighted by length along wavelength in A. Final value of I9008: 10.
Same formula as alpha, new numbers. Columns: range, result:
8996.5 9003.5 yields 10.38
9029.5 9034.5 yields 10.24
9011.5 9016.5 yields 9.482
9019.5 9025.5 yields 9.818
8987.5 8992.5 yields 10.32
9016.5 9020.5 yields 9.593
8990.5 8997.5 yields 10.21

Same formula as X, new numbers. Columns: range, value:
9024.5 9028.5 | 10.2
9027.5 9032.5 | 10.3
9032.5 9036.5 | 10.3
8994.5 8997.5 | 10.3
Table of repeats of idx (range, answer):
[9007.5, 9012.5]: 9.999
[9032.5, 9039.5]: 10.4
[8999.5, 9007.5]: 10.5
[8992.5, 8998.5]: 10.52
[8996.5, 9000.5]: 10.55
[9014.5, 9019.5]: 9.804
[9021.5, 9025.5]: 10.14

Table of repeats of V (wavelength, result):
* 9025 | 10.14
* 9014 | 9.503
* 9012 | 9.612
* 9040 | 10.3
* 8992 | 10.32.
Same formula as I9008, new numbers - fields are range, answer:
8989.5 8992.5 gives 10.4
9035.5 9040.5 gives 10.4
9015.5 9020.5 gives 9.69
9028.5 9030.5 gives 10.4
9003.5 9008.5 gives 10.2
